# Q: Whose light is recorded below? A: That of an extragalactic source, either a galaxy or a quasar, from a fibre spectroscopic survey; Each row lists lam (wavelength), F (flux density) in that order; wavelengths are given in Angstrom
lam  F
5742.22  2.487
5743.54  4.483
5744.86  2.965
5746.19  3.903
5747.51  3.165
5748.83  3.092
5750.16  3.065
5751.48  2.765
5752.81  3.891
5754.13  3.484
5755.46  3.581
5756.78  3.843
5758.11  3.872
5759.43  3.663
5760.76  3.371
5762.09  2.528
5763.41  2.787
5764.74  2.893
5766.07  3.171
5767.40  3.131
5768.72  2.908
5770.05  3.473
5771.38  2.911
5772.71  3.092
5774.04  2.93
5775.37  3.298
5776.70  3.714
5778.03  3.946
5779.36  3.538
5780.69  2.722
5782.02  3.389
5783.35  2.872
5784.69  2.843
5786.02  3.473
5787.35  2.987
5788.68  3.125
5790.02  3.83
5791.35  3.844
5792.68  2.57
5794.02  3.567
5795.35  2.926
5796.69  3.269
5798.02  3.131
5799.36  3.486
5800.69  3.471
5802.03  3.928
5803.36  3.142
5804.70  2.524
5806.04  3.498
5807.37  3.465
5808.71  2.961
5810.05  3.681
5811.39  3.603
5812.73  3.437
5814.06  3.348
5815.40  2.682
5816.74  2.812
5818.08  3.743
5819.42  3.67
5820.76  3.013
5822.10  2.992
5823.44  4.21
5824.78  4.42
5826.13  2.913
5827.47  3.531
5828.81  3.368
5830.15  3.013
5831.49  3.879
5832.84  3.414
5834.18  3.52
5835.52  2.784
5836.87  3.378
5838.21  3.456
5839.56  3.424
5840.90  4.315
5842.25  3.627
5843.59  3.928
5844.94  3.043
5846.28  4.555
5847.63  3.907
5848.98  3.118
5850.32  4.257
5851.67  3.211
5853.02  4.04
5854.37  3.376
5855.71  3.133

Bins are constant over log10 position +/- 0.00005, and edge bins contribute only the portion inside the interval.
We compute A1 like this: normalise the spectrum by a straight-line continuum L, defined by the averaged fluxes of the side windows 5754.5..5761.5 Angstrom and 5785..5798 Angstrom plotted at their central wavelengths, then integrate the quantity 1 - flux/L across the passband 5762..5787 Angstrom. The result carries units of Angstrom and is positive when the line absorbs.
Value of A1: 2.2 Angstrom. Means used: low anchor 3.64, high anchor 3.27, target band 3.15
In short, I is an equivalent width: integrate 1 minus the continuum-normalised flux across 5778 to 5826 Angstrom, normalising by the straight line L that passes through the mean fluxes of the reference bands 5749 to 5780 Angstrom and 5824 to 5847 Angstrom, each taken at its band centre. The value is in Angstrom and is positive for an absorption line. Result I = 1.60 Angstrom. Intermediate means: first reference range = 3.29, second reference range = 3.57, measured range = 3.32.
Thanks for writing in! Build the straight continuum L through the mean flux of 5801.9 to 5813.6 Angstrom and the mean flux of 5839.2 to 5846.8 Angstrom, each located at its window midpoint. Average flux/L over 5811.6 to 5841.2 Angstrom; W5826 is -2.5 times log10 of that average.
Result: 0.05 mag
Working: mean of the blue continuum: 3.34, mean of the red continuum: 3.82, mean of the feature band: 3.42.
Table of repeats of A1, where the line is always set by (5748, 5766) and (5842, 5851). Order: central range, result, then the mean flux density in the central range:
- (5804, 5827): 1.7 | 3.35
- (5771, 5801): 1.7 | 3.26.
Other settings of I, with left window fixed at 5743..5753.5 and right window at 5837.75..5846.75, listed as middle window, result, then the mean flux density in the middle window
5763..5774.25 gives 1.41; 3.04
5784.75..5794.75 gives 0.70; 3.31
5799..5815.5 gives 1.27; 3.35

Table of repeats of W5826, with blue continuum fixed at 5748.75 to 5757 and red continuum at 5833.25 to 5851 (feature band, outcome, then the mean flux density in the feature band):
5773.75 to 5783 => 0.03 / 3.36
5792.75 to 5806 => 0.09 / 3.25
